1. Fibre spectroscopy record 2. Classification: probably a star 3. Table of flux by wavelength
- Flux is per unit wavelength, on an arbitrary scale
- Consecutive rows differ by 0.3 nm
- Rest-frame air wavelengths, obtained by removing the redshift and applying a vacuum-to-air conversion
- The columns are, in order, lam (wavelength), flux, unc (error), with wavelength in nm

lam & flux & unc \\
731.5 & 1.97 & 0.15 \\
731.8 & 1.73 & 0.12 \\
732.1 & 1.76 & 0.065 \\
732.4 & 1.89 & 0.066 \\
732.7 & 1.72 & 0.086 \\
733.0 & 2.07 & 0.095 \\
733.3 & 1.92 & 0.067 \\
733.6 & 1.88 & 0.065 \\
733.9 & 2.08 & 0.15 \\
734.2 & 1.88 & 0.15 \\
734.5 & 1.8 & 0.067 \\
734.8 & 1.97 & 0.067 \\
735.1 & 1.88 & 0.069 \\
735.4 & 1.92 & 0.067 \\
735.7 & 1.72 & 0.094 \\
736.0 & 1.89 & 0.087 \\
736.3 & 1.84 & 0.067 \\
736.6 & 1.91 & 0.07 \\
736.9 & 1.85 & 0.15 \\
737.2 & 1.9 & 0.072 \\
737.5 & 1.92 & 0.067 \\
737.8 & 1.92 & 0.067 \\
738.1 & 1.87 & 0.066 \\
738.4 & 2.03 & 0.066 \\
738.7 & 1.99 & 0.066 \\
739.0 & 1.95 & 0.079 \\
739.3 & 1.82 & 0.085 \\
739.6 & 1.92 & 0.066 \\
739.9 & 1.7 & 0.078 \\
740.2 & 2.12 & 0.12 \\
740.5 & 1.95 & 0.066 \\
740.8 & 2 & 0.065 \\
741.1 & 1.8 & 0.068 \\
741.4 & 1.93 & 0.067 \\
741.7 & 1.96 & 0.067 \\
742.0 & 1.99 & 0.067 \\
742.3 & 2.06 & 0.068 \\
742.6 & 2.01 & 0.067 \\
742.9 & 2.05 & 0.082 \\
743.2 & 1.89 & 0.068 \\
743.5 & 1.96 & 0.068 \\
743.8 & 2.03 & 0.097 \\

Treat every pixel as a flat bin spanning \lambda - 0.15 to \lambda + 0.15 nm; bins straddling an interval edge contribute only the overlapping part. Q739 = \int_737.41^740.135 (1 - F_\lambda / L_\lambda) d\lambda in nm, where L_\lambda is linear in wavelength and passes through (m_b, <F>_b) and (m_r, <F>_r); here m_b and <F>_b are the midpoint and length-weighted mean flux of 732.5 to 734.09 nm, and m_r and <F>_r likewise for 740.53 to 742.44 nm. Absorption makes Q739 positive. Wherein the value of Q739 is 0.05 nm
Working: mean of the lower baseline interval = 1.93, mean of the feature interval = 1.91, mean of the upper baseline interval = 1.96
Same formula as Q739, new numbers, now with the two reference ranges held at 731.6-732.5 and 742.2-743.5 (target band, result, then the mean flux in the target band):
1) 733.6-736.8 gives -0.06 nm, 1.89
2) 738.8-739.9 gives 0.03 nm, 1.87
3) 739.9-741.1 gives 0.00 nm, 1.95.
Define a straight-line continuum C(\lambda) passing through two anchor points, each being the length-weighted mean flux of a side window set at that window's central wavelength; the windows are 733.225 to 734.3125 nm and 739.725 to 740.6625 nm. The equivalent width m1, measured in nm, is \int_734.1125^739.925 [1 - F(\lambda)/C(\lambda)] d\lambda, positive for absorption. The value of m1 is 0.14 nm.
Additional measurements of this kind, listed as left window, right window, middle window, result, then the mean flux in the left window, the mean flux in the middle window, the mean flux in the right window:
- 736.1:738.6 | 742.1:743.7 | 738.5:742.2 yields 0.045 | 1.91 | 1.93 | 2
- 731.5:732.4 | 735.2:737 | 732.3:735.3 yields -0.133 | 1.81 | 1.91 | 1.86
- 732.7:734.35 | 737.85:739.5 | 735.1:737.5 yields 0.087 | 1.94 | 1.87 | 1.93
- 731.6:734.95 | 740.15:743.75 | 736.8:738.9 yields 0.003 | 1.88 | 1.93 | 1.97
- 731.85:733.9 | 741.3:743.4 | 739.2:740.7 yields 0.039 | 1.88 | 1.91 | 1.98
